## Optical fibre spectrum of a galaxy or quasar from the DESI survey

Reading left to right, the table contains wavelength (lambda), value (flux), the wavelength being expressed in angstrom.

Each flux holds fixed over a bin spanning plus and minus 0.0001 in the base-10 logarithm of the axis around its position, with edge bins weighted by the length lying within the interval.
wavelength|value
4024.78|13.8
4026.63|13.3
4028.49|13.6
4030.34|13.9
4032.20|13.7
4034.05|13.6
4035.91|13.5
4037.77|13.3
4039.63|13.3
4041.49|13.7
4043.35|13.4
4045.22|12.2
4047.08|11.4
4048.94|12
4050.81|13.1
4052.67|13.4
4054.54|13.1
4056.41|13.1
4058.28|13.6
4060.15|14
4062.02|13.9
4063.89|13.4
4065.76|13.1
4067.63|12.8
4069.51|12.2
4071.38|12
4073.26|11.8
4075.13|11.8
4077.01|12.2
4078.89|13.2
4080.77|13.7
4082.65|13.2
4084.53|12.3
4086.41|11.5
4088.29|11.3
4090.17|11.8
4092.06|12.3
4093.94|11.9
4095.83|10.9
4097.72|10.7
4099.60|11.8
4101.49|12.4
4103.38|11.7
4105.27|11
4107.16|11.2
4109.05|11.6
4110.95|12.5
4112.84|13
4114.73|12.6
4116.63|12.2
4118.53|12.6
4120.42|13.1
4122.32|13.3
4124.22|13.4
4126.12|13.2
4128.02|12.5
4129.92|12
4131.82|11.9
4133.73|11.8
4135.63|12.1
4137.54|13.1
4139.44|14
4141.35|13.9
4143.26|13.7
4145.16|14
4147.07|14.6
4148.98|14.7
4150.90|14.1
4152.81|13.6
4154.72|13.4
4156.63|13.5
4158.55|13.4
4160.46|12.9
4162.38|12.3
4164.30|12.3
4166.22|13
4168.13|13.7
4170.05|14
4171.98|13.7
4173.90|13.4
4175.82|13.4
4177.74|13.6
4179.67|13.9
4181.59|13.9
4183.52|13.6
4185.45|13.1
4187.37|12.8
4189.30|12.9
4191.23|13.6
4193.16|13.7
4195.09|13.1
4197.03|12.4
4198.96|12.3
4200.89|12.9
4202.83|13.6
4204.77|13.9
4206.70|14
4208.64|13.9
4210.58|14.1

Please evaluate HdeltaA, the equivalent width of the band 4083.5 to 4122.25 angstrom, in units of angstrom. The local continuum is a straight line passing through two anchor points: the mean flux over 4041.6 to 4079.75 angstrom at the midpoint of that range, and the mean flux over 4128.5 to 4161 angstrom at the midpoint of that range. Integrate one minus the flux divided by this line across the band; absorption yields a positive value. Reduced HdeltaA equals 3.30 angstrom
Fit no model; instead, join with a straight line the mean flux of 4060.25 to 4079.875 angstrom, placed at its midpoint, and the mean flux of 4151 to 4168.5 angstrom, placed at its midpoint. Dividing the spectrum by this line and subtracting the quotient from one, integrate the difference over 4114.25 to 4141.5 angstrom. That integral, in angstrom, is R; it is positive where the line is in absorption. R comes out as 0.5 angstrom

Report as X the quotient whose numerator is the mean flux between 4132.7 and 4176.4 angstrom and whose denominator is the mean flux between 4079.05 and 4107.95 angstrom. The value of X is 1.13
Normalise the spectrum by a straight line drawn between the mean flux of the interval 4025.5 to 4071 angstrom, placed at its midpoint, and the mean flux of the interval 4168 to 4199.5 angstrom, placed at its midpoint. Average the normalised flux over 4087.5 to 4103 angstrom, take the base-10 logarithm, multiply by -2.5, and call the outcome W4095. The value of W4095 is 0.14 mag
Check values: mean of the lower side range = 13.2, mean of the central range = 11.6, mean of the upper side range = 13.4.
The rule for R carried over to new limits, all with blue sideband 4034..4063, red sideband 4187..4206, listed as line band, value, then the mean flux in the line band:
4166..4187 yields -0.7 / 13.6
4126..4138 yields 0.8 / 12.3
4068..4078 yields 0.8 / 12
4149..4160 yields -0.4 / 13.7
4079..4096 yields 1.2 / 12.2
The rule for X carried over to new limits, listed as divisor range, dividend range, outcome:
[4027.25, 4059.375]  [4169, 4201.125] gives 1.01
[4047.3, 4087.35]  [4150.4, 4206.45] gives 1.04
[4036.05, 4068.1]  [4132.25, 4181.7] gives 1.02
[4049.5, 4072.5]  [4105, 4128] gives 0.96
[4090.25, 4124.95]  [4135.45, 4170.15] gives 1.12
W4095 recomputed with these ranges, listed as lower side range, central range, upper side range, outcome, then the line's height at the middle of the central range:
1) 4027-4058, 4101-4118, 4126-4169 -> 0.100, 13.2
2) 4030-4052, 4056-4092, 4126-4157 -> 0.041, 13.1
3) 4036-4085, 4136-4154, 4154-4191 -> -0.055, 13.2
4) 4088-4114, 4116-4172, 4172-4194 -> -0.047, 12.6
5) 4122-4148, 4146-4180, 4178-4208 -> -0.025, 13.2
